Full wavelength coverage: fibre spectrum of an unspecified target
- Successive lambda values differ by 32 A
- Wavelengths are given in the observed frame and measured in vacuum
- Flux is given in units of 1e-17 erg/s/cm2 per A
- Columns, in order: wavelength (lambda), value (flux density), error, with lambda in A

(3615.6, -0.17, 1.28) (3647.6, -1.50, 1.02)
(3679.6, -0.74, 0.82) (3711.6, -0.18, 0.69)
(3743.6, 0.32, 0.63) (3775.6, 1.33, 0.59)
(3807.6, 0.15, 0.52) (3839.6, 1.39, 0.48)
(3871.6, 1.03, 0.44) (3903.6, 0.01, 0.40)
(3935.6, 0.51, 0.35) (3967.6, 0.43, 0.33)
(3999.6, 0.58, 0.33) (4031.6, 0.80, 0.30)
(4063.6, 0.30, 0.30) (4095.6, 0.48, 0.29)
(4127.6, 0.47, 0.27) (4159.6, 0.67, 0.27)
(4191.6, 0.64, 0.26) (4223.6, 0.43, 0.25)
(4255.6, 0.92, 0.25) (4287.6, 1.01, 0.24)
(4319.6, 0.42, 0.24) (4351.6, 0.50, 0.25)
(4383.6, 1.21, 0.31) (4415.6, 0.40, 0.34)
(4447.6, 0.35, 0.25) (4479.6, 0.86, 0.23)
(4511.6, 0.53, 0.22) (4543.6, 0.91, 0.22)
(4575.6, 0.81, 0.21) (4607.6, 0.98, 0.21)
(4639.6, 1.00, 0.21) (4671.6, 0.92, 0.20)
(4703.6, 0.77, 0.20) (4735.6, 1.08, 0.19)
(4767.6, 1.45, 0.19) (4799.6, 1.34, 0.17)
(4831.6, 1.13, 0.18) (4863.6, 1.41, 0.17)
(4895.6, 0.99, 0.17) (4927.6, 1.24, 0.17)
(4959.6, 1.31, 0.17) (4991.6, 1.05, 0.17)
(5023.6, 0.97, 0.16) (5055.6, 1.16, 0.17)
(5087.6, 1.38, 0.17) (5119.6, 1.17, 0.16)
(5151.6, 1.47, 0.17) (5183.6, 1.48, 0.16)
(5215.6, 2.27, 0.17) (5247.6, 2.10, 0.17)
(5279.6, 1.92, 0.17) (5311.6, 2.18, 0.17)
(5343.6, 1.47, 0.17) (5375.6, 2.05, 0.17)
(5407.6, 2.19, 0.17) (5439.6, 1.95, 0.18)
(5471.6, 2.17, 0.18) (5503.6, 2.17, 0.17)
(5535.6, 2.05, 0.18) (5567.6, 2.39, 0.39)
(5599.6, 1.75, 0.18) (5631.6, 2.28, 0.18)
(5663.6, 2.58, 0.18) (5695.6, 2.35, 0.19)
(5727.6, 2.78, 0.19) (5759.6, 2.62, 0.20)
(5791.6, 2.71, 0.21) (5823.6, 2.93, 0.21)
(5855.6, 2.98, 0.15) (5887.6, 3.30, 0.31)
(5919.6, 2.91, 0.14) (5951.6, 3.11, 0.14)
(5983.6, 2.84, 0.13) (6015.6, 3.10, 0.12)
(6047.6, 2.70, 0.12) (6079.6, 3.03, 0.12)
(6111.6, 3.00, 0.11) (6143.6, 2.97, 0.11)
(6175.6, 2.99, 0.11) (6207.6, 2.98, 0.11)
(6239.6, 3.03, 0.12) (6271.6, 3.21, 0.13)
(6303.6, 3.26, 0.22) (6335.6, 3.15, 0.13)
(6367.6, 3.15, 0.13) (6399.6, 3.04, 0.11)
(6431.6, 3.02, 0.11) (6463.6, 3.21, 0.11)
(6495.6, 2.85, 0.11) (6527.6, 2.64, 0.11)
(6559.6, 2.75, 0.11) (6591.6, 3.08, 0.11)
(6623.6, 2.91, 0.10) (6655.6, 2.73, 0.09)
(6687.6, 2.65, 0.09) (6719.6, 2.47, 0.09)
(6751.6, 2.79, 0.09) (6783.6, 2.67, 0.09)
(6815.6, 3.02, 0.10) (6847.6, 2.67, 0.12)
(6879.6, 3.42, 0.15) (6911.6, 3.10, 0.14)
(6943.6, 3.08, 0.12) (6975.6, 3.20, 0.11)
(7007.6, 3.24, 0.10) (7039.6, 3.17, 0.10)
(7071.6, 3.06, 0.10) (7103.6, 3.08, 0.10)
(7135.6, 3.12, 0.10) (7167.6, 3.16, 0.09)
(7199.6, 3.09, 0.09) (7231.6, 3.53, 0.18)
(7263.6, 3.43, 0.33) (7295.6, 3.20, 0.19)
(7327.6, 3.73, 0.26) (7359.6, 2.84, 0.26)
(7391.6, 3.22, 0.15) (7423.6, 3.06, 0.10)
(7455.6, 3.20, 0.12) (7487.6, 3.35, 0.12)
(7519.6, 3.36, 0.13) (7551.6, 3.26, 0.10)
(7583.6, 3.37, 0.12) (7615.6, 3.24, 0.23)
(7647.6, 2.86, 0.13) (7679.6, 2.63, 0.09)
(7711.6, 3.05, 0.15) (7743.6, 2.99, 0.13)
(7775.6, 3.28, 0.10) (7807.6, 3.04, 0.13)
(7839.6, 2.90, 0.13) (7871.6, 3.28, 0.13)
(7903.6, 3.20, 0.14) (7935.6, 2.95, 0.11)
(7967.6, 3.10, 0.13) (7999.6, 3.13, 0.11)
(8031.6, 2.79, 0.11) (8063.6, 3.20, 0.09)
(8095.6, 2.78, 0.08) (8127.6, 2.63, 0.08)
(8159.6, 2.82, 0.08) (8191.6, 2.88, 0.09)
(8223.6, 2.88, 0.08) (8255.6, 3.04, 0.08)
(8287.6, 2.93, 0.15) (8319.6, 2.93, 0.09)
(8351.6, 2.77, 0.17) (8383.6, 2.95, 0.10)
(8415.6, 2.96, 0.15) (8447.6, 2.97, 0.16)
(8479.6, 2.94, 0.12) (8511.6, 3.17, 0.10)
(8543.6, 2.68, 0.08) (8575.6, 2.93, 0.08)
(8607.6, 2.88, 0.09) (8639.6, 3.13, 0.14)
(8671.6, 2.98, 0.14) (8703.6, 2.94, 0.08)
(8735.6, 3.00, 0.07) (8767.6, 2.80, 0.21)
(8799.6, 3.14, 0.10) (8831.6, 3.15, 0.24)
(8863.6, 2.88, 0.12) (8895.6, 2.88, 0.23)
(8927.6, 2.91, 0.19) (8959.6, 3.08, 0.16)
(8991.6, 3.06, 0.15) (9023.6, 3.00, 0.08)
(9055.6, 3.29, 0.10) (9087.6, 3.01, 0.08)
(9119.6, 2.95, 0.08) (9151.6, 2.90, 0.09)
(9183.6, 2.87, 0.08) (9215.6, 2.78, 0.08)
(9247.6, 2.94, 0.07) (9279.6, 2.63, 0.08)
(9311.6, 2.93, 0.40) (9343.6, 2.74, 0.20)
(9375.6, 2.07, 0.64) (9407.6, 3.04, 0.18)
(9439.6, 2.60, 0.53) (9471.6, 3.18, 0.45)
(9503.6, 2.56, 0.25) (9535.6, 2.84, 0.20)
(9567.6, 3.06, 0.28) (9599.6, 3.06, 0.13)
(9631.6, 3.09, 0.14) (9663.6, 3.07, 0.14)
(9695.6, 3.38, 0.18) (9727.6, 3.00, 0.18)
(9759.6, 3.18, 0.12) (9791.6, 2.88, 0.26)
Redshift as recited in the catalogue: 0.30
